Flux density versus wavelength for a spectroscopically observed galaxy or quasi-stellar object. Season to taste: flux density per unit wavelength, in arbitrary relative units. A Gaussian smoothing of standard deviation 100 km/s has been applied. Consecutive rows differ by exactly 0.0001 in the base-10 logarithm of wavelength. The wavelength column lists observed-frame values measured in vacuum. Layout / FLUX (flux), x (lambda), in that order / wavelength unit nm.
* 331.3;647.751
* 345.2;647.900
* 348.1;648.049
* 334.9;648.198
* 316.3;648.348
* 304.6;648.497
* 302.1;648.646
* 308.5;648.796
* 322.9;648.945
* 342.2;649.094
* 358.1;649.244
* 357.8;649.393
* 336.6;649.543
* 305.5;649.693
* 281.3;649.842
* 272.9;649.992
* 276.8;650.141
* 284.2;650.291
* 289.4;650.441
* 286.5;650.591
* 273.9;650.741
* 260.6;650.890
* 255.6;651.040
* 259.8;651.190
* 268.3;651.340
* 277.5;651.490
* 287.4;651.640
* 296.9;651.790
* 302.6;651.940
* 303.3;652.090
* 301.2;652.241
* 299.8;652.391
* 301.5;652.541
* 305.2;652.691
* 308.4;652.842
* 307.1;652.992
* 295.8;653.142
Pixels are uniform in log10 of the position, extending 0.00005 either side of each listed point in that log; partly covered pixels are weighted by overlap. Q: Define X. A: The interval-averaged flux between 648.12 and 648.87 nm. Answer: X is 313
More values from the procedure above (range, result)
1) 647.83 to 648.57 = 330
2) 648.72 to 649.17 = 324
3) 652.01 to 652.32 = 302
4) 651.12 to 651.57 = 269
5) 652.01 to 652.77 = 302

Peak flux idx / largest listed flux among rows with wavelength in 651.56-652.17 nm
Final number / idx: 303.3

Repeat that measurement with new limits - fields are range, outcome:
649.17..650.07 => 358.1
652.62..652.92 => 308.4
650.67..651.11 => 273.9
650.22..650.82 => 289.4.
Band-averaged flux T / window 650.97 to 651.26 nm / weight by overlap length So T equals 258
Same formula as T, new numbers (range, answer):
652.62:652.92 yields 306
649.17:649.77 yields 339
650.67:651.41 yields 264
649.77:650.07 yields 277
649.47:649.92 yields 307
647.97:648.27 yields 342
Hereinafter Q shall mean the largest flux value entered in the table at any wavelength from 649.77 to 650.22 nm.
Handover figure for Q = 281.3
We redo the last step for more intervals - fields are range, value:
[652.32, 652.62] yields 301.5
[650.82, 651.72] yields 287.4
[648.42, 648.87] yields 308.5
